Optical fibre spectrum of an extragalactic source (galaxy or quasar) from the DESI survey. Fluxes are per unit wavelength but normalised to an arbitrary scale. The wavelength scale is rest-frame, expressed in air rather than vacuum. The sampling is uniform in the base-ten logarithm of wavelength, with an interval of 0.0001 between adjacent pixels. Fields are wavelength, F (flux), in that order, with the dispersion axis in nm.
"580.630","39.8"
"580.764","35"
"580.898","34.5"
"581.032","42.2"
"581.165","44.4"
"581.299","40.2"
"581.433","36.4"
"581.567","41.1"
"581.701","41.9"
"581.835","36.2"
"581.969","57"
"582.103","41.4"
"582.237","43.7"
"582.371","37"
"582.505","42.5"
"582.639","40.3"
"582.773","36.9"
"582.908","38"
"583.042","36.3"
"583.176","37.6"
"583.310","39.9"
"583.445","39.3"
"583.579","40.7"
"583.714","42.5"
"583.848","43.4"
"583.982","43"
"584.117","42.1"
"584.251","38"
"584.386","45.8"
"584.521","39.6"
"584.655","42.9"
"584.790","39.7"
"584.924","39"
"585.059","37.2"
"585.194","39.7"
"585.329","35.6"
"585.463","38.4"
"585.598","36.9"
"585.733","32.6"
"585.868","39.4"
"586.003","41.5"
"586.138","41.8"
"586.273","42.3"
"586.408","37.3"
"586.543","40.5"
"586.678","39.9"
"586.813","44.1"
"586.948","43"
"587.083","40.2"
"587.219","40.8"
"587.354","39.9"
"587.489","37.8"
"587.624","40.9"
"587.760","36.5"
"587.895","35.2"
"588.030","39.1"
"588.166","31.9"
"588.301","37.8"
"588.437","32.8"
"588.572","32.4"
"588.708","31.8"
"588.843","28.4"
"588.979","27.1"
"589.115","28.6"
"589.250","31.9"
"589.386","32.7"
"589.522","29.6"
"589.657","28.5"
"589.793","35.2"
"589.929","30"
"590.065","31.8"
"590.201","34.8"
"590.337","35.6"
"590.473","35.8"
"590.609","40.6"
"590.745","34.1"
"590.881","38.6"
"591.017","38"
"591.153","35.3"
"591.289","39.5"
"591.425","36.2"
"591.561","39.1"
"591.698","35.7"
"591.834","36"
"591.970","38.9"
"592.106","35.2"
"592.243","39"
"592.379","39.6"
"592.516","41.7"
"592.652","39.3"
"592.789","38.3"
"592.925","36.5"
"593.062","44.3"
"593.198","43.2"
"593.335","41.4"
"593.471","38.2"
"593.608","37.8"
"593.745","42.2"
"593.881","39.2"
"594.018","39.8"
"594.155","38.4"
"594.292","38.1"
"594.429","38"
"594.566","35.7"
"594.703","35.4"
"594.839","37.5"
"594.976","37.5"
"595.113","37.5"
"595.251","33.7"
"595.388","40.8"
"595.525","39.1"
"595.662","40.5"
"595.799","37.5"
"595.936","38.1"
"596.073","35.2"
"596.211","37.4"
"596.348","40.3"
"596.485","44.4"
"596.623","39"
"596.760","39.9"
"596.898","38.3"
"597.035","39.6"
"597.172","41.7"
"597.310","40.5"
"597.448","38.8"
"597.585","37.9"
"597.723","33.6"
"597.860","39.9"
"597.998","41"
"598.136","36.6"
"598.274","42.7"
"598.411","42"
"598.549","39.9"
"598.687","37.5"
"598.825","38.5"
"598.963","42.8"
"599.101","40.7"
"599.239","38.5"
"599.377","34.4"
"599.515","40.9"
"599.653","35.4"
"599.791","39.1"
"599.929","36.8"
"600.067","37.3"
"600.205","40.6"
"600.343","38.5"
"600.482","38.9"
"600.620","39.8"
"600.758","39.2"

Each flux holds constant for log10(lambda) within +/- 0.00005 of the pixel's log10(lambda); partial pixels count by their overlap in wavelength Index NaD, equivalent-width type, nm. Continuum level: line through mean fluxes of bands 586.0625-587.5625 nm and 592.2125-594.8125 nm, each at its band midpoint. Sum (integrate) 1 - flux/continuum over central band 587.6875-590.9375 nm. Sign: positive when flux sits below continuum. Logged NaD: 0.55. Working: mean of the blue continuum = 40.7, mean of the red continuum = 39.3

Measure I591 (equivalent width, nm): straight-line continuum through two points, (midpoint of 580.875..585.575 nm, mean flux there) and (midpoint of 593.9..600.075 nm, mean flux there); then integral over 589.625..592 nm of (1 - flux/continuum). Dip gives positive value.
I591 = 0.22 nm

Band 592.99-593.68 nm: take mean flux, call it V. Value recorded 40.9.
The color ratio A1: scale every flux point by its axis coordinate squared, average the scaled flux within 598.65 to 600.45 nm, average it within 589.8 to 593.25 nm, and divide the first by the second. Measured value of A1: 1.1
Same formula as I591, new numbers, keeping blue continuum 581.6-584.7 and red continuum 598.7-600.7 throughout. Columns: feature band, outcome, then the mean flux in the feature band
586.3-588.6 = 0.12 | 38.4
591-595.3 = 0.14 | 38.3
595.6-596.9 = 0.00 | 39.1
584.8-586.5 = 0.09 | 38.5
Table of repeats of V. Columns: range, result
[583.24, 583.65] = 39.9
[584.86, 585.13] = 38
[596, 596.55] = 39.3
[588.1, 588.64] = 33.7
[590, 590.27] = 33.3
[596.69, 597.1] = 39.3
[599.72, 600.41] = 38.5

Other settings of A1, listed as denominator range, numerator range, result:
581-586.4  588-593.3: 0.90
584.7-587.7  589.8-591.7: 0.93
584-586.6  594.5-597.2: 1.01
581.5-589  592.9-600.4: 1.03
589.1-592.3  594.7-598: 1.12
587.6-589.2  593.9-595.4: 1.15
